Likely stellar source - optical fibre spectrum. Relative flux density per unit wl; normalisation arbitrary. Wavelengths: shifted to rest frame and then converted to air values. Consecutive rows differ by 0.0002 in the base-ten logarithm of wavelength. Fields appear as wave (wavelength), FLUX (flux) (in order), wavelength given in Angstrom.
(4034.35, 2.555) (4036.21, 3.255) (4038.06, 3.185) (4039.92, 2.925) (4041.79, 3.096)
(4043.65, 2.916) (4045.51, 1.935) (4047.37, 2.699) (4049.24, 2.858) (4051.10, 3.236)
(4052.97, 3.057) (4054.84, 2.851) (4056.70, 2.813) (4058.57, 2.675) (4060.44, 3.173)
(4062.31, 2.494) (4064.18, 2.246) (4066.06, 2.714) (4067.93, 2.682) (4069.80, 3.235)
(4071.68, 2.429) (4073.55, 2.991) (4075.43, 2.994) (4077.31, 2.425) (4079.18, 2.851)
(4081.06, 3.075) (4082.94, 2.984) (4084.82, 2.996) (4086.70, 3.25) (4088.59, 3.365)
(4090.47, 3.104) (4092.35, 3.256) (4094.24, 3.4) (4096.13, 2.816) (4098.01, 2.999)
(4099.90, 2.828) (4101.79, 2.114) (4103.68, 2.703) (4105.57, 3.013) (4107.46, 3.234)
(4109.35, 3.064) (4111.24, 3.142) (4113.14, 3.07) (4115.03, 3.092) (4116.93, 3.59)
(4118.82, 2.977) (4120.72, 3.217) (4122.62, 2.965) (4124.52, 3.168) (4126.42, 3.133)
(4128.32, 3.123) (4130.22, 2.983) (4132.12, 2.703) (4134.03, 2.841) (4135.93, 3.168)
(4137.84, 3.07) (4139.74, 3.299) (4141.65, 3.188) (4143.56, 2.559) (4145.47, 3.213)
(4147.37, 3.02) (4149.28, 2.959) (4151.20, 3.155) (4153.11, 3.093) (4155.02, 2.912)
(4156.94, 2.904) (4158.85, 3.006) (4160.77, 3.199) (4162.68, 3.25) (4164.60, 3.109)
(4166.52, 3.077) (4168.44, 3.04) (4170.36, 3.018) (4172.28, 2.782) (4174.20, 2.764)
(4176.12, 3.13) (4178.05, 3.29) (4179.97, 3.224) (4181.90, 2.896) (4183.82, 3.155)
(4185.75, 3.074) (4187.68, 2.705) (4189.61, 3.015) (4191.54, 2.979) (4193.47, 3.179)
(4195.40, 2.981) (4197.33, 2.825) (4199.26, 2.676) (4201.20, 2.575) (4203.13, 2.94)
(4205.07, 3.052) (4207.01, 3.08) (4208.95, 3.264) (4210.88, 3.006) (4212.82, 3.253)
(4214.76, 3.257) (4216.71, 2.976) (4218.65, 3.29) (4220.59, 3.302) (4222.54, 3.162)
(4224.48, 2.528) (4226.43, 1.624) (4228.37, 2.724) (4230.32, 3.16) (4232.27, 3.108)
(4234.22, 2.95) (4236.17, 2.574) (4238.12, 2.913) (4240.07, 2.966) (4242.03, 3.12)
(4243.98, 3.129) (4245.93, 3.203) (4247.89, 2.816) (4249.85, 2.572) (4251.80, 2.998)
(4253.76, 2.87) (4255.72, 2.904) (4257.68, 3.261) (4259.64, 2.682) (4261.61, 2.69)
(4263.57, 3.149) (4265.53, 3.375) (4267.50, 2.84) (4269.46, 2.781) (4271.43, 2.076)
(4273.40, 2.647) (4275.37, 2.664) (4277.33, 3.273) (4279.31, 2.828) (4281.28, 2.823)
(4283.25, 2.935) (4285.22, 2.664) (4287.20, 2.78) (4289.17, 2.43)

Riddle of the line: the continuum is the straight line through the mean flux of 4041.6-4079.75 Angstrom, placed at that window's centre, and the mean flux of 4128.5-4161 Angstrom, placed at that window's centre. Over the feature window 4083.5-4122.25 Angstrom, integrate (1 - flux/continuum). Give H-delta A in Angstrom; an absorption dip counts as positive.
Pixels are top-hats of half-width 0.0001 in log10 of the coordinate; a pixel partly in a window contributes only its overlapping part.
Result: -2.21 Angstrom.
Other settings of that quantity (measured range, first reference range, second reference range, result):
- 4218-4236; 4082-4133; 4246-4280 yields 0.31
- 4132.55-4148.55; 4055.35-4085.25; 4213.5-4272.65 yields -1.09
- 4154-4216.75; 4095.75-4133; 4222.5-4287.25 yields -2.10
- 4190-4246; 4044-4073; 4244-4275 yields -2.31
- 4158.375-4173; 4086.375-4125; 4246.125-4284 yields -0.40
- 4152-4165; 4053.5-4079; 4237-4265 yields -0.97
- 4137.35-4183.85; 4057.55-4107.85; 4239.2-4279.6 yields -2.55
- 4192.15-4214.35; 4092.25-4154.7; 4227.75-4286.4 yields -0.34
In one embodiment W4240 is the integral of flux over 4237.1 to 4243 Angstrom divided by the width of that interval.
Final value 2.99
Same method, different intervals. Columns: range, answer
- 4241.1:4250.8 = 2.97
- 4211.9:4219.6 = 3.19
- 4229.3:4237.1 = 2.95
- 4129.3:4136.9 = 2.92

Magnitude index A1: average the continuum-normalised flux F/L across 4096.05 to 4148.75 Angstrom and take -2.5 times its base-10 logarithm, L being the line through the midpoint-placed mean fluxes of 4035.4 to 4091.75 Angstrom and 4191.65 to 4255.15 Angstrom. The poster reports -0.040 mag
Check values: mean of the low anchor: 2.89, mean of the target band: 3.01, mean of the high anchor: 2.94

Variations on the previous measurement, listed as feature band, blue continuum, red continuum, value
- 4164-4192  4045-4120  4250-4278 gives -0.048 mag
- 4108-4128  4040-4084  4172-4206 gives -0.097 mag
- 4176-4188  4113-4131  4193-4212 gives -0.028 mag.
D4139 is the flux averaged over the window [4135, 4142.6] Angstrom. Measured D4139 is 3.18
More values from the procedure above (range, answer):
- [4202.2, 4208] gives 3.02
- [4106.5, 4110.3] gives 3.15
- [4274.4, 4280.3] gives 2.92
